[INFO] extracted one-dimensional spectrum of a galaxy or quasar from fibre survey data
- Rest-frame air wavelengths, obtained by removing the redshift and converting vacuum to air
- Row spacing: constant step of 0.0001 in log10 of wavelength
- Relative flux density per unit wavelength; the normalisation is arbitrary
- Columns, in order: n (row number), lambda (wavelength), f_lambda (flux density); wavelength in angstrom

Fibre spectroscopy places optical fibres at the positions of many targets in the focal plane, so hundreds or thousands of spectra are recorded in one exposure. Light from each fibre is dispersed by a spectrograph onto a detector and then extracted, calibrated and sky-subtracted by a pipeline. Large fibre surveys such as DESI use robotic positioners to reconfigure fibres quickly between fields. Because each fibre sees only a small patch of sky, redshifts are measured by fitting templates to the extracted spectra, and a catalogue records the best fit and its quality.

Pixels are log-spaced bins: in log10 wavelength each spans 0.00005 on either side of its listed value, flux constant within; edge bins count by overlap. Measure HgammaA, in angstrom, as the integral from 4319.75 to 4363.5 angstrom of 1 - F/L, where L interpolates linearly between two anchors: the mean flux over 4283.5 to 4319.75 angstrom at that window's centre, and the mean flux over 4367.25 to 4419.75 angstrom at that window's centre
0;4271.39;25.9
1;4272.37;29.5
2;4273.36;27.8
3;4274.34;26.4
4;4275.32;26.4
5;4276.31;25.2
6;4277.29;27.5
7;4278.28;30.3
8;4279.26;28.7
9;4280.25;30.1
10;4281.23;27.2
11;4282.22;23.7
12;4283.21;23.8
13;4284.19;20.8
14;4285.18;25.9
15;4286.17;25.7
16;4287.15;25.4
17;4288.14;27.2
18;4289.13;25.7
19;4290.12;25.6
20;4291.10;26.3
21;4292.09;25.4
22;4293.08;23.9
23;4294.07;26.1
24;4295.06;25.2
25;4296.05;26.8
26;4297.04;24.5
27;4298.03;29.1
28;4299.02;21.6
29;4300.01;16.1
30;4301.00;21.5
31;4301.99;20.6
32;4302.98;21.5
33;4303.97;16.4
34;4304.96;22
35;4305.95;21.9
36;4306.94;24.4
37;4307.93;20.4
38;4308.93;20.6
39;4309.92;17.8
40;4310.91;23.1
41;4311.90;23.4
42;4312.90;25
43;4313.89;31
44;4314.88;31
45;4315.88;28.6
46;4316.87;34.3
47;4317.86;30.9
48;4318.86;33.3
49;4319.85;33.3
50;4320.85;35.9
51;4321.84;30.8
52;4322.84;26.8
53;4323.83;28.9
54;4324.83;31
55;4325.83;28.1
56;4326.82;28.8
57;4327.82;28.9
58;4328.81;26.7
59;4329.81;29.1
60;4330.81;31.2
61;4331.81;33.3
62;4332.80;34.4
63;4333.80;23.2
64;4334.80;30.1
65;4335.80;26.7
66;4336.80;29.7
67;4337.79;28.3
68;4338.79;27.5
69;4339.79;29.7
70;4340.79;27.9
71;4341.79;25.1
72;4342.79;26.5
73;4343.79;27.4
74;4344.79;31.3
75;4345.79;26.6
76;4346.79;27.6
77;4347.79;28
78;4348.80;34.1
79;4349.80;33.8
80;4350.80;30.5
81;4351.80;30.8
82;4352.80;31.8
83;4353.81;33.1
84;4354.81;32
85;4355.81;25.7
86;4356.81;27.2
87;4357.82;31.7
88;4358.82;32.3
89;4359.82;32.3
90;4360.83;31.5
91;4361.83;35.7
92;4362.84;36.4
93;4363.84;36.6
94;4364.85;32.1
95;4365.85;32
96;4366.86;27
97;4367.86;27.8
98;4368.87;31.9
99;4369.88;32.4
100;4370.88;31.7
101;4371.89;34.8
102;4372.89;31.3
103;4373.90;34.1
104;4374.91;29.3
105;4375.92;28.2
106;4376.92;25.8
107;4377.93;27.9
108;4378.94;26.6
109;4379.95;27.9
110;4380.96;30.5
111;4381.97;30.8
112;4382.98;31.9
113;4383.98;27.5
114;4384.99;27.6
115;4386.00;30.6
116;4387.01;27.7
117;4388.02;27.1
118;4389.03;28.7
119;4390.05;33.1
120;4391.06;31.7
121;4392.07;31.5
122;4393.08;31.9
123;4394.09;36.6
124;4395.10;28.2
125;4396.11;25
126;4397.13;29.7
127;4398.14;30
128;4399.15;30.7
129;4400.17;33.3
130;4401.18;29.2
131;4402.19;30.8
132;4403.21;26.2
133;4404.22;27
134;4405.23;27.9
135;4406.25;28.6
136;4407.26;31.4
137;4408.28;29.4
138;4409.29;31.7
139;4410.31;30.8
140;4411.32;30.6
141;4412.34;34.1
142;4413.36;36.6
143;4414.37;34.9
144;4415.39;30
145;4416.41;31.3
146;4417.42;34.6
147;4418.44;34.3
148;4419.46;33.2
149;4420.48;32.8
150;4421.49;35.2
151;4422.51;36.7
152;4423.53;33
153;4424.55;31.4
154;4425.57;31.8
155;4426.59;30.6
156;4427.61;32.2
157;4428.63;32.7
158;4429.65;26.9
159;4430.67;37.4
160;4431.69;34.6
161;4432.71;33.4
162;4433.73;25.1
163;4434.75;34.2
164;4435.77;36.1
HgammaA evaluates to -4.4 angstrom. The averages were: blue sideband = 24.8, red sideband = 30.5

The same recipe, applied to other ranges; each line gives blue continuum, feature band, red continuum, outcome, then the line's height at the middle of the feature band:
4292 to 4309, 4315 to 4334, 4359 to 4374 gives -3.2 angstrom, 26.2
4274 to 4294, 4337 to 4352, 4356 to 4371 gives 0.7 angstrom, 30.4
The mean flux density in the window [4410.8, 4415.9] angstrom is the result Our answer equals 33.2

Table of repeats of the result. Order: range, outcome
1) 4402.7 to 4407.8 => 28.2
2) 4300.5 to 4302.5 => 21.1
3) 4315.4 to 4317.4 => 31.6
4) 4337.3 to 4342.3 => 27.7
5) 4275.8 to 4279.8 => 27.9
